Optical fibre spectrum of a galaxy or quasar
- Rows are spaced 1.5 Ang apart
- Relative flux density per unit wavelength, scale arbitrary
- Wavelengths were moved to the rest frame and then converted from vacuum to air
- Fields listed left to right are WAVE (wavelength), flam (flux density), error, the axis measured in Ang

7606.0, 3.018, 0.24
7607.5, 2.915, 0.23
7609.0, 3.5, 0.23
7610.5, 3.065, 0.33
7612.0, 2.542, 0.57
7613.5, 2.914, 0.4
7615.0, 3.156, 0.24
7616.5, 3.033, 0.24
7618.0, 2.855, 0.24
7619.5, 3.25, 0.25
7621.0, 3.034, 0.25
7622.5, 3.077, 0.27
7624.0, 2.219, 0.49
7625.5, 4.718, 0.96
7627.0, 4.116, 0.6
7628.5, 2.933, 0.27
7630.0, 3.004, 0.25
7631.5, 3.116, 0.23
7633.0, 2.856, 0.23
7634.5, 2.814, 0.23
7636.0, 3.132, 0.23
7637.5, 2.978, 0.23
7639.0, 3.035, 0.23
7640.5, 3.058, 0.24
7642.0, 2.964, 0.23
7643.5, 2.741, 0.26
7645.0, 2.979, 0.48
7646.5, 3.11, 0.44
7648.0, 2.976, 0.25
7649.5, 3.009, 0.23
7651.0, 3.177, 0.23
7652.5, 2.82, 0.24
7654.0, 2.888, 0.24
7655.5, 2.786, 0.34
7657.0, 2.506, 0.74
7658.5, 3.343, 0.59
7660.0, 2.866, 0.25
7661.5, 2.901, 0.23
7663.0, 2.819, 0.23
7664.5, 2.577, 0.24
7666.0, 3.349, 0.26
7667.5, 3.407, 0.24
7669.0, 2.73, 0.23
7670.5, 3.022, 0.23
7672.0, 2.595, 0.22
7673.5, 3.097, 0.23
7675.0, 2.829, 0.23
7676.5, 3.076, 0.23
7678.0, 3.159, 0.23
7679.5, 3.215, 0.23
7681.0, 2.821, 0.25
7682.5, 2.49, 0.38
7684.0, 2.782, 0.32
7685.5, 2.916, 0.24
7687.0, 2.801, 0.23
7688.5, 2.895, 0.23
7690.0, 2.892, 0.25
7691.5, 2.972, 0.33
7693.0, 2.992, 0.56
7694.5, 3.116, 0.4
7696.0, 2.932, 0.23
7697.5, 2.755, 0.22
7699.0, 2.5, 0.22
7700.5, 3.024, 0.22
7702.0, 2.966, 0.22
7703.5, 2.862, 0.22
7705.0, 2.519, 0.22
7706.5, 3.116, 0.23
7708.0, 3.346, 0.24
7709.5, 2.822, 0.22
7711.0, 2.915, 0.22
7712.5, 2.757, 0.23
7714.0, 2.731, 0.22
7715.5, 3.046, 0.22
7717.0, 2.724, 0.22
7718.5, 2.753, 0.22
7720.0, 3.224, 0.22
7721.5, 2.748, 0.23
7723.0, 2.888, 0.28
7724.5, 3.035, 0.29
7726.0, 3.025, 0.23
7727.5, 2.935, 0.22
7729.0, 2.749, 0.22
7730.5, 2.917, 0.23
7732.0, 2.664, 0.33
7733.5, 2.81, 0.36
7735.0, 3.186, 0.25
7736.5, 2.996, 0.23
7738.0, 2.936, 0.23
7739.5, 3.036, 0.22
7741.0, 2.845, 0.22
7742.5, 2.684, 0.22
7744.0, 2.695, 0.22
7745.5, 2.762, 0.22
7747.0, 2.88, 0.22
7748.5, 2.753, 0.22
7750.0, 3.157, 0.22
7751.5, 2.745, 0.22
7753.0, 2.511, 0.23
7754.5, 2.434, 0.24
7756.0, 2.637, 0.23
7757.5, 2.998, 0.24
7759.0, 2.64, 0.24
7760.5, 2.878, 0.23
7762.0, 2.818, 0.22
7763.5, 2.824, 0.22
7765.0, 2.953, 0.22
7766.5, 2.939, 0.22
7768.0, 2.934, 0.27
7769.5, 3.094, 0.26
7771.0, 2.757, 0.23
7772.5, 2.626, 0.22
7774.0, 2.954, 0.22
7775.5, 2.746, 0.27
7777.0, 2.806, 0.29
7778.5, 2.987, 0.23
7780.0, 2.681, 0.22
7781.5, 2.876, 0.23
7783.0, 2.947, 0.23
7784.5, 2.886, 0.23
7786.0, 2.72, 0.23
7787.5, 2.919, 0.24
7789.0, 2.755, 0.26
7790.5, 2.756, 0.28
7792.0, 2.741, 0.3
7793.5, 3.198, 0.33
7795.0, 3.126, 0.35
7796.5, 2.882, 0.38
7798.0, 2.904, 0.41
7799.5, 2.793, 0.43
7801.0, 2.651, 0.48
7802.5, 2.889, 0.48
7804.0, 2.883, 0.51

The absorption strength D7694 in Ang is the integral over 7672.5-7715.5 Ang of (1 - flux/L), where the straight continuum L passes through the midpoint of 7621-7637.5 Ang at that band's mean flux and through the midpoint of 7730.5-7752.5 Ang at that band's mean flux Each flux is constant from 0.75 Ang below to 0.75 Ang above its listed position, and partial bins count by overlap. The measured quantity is 1.4 Ang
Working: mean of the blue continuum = 3.18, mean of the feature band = 2.9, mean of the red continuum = 2.87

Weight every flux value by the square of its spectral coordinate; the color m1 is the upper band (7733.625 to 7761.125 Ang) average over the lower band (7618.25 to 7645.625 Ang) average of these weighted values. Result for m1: 0.93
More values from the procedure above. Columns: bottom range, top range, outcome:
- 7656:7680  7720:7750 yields 0.99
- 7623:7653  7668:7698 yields 0.95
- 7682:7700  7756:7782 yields 1.02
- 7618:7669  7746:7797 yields 0.97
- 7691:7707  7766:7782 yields 1.01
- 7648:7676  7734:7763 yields 0.98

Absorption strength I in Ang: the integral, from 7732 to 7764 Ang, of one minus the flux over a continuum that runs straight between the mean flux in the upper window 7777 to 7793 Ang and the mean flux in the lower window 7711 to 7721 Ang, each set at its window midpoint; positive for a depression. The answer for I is 0.42 Ang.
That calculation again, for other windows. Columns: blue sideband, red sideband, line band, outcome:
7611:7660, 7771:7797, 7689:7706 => 0.5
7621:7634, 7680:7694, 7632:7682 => 1.4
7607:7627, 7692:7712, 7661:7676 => 0.3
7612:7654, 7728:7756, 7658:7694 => 0.3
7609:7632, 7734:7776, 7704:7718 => 0.3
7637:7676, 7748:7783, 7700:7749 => -0.4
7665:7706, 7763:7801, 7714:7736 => -0.1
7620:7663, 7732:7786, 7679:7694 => 0.4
